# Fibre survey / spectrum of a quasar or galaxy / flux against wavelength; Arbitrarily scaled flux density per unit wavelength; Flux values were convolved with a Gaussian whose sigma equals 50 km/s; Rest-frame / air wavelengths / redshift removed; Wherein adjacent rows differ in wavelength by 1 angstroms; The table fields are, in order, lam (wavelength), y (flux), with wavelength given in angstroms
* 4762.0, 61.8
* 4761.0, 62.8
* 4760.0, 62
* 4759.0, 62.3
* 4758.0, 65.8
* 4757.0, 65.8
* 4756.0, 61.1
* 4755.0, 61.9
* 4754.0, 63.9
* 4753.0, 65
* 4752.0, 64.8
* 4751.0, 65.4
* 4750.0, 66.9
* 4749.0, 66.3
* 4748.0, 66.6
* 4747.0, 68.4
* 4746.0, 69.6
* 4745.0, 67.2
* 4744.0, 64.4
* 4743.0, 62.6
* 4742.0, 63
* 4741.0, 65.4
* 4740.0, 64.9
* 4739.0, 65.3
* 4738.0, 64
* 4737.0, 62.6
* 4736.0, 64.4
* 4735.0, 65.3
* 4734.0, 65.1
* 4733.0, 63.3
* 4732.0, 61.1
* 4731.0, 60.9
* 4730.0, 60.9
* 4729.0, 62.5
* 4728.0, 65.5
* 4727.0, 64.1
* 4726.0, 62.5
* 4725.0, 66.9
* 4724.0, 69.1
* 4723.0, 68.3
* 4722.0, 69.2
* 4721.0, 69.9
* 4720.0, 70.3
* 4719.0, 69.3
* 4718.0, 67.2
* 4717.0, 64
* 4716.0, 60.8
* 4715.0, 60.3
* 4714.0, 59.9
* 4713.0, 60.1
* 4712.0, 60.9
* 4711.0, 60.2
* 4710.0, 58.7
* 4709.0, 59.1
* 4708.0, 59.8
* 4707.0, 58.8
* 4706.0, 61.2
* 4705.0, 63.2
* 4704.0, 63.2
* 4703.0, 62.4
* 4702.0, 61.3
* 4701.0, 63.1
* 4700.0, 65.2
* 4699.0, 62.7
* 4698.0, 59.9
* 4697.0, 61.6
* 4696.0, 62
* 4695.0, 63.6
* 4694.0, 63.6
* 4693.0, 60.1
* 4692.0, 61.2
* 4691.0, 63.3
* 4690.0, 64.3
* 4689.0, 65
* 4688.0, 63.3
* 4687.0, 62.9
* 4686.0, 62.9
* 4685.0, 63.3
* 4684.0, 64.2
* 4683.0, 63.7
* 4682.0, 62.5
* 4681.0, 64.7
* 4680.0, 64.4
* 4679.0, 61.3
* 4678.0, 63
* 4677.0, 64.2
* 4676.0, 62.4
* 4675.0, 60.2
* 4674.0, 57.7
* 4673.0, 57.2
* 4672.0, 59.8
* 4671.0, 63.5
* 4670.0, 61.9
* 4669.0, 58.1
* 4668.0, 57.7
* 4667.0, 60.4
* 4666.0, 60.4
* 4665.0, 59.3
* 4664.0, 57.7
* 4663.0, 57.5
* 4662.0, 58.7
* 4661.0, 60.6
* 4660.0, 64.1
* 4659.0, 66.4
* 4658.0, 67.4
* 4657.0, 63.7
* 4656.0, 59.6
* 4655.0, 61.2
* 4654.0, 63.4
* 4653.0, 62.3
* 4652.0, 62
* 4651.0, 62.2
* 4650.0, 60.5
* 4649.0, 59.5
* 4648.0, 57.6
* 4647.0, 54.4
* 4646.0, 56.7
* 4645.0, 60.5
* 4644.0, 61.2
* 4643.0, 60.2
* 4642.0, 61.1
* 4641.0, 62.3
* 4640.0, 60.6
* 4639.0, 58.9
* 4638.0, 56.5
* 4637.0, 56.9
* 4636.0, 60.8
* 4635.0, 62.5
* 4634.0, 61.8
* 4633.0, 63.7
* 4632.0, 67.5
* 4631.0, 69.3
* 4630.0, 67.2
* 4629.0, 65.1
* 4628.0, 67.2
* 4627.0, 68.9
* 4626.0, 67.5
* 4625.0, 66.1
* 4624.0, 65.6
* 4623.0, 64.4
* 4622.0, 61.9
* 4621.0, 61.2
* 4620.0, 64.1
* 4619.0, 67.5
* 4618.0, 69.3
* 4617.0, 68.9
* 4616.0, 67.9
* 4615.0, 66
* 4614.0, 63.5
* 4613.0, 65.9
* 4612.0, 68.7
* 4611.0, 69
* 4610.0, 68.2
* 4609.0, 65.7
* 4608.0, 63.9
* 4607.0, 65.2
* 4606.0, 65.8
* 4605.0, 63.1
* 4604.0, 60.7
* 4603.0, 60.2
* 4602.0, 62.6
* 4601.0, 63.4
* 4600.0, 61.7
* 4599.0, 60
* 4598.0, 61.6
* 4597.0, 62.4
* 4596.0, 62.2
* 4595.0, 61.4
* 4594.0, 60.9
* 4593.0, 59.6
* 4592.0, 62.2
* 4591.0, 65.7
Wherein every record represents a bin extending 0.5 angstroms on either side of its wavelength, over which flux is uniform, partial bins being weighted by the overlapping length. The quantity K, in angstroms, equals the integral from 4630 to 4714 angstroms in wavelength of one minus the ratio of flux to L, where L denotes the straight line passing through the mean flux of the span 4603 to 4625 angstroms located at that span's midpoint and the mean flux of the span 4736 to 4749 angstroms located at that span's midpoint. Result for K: 5.0 angstroms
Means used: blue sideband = 65.4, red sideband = 65.3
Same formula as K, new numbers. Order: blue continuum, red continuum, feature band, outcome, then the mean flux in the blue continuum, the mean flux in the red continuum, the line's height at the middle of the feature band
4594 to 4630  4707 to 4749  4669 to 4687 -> 0.7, 64.7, 64.2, 64.4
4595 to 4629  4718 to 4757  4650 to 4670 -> 1.2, 64.8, 65.2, 65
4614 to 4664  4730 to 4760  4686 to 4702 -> 0.2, 62.8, 64.5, 63.7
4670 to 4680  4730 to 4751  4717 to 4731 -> -0.5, 61.2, 64.8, 63.9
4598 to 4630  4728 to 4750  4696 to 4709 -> 0.6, 65.1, 64.5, 64.7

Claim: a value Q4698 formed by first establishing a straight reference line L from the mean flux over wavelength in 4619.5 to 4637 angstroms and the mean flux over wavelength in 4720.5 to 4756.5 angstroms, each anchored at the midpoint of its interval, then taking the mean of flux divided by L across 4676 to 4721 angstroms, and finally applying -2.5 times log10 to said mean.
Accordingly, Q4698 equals 0.04 mag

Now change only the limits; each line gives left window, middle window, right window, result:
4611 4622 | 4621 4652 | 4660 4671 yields 0.02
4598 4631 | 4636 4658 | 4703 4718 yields 0.06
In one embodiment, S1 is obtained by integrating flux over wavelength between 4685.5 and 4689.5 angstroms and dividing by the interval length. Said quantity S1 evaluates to 63.5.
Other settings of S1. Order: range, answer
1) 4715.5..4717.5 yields 62.4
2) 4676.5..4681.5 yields 63.5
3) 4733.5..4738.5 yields 64.3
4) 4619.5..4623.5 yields 62.9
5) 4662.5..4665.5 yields 58.2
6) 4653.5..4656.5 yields 61.4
